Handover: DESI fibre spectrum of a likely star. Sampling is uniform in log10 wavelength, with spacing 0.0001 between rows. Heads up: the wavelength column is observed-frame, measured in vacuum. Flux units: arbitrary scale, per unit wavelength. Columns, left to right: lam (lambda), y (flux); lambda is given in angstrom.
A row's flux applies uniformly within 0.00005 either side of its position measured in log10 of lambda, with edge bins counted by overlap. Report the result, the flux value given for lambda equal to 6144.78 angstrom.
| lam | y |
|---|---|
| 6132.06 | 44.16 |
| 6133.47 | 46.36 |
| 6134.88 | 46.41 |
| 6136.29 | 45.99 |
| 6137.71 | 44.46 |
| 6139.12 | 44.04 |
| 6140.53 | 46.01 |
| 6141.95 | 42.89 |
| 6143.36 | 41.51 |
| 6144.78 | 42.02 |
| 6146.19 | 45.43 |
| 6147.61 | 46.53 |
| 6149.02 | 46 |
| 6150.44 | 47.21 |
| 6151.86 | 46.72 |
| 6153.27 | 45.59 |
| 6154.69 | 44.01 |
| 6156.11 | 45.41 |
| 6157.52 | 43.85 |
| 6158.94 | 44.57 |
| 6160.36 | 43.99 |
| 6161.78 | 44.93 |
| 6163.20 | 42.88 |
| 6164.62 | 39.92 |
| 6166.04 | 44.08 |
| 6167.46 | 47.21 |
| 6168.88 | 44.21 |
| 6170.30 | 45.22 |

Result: 42.02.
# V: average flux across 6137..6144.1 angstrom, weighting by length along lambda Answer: 43.8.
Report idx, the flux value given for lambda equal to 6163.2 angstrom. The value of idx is 42.88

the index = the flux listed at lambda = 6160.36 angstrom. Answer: 43.99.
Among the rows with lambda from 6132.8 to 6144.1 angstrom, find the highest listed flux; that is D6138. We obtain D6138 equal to 46.41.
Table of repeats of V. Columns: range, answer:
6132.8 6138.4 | 45.8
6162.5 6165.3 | 41.4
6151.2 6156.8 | 45.4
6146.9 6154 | 46.4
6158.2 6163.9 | 44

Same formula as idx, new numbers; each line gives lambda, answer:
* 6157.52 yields 43.85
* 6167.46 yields 47.21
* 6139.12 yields 44.04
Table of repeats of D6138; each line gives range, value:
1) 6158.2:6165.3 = 44.93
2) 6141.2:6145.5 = 42.89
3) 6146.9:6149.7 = 46.53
